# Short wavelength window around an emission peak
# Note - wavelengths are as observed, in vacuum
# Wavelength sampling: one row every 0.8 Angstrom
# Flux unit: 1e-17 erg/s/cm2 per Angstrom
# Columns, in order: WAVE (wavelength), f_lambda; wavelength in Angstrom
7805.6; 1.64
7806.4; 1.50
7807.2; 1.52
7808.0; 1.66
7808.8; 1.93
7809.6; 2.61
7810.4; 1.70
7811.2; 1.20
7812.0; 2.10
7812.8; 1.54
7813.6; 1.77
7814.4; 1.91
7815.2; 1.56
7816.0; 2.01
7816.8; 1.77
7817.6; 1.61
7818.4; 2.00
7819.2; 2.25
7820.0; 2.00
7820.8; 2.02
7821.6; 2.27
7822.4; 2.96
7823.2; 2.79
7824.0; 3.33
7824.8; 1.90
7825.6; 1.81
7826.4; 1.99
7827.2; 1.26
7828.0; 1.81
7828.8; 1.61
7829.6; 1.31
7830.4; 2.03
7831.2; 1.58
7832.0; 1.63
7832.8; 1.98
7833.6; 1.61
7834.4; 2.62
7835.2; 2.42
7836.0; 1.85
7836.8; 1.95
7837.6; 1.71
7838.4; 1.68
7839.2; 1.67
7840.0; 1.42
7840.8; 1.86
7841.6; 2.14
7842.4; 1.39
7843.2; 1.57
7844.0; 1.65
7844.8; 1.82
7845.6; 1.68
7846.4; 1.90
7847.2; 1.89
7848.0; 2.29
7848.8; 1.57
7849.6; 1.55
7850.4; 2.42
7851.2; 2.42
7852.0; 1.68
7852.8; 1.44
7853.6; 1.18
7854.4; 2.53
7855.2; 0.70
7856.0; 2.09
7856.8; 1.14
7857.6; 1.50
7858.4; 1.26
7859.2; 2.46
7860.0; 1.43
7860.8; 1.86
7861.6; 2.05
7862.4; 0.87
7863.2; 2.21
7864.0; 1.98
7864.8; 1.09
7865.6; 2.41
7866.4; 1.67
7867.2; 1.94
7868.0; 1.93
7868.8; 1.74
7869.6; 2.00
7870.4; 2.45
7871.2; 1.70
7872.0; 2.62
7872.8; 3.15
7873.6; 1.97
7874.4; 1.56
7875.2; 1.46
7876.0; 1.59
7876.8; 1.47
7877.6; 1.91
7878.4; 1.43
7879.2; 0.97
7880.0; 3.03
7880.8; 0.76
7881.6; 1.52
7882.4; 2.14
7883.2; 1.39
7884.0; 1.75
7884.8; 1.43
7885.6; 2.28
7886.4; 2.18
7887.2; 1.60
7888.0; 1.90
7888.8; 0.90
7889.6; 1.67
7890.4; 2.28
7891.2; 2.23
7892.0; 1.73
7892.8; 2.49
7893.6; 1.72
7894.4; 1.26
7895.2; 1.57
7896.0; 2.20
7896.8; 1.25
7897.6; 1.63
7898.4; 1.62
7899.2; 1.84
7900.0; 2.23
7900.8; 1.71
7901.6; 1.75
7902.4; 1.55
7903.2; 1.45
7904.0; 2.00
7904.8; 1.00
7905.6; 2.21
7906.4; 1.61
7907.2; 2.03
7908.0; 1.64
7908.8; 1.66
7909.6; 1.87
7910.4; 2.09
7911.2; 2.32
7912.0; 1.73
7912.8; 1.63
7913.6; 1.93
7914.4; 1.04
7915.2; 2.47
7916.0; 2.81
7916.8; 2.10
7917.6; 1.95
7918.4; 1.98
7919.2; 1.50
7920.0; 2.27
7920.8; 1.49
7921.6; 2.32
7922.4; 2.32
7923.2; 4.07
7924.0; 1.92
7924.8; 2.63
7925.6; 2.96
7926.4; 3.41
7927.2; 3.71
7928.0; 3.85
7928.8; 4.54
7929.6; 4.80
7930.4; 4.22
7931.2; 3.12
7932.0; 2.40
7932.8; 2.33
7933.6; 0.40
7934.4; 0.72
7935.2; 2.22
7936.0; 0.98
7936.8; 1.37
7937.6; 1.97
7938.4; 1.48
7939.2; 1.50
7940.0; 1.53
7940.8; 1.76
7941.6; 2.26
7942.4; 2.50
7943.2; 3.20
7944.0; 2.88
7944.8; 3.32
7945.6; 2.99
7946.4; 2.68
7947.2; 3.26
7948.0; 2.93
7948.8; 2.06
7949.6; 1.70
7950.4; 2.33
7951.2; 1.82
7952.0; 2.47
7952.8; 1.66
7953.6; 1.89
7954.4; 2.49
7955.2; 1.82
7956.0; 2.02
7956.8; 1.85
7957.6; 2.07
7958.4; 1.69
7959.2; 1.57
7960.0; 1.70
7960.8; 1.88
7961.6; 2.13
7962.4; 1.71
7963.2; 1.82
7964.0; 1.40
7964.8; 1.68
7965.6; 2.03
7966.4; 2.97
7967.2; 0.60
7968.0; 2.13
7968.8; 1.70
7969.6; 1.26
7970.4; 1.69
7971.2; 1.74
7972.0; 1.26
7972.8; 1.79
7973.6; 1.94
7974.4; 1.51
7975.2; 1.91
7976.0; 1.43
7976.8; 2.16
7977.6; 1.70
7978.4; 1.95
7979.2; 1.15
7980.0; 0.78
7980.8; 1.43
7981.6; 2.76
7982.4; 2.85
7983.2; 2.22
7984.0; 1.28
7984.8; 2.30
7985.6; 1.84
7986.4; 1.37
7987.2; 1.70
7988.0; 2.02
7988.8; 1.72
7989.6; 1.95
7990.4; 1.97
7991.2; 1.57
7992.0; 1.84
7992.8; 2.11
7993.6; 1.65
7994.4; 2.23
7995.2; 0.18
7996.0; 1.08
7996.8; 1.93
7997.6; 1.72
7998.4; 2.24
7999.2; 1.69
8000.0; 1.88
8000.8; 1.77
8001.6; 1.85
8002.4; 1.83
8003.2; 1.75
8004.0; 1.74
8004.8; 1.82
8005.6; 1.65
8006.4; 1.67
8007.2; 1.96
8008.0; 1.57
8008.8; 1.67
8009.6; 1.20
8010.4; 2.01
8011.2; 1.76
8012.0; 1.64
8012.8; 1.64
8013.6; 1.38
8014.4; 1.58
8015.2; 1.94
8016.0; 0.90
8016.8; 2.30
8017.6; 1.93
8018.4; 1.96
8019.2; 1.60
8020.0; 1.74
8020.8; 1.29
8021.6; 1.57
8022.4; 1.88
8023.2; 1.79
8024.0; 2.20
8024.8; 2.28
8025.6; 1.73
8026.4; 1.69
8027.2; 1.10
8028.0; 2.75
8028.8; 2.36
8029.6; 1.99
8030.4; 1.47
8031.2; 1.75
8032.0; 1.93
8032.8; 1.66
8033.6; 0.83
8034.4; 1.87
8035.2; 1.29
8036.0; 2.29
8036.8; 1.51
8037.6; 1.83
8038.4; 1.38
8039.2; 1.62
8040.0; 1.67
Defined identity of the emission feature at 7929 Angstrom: [S II] 6716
